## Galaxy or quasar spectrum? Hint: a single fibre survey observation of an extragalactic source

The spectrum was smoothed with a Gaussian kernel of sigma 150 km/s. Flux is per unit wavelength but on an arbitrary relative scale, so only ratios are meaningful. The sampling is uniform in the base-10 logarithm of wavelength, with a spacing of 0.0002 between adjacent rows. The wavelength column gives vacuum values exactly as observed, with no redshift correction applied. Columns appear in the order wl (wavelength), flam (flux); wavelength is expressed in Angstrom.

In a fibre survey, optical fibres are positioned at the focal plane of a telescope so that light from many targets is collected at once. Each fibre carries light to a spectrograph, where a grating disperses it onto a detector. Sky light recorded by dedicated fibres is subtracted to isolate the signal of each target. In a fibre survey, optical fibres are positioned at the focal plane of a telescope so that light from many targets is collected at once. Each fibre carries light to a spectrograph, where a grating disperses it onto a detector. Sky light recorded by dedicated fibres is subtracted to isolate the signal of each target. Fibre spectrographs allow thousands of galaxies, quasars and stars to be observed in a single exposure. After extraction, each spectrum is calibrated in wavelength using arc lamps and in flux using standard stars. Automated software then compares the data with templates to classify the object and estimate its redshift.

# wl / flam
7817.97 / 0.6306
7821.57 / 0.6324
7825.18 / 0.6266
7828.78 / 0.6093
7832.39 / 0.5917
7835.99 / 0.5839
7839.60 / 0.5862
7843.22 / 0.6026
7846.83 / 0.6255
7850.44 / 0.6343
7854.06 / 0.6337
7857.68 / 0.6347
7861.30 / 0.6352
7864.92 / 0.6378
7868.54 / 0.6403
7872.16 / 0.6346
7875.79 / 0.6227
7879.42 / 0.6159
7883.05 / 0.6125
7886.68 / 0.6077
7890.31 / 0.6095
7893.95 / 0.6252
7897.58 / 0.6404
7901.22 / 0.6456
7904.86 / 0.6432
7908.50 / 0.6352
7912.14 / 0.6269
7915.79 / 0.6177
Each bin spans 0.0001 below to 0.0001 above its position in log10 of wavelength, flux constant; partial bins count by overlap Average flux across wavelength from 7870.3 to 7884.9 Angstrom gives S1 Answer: 0.621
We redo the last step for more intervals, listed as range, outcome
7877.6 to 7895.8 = 0.614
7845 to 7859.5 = 0.632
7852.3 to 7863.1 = 0.634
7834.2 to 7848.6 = 0.599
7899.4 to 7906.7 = 0.644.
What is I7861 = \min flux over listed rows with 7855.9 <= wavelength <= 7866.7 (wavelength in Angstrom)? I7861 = 0.6347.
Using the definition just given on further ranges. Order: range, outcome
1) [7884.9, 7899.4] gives 0.6077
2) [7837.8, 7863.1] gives 0.5862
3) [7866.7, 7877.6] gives 0.6227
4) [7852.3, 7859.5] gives 0.6337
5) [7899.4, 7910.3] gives 0.6352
